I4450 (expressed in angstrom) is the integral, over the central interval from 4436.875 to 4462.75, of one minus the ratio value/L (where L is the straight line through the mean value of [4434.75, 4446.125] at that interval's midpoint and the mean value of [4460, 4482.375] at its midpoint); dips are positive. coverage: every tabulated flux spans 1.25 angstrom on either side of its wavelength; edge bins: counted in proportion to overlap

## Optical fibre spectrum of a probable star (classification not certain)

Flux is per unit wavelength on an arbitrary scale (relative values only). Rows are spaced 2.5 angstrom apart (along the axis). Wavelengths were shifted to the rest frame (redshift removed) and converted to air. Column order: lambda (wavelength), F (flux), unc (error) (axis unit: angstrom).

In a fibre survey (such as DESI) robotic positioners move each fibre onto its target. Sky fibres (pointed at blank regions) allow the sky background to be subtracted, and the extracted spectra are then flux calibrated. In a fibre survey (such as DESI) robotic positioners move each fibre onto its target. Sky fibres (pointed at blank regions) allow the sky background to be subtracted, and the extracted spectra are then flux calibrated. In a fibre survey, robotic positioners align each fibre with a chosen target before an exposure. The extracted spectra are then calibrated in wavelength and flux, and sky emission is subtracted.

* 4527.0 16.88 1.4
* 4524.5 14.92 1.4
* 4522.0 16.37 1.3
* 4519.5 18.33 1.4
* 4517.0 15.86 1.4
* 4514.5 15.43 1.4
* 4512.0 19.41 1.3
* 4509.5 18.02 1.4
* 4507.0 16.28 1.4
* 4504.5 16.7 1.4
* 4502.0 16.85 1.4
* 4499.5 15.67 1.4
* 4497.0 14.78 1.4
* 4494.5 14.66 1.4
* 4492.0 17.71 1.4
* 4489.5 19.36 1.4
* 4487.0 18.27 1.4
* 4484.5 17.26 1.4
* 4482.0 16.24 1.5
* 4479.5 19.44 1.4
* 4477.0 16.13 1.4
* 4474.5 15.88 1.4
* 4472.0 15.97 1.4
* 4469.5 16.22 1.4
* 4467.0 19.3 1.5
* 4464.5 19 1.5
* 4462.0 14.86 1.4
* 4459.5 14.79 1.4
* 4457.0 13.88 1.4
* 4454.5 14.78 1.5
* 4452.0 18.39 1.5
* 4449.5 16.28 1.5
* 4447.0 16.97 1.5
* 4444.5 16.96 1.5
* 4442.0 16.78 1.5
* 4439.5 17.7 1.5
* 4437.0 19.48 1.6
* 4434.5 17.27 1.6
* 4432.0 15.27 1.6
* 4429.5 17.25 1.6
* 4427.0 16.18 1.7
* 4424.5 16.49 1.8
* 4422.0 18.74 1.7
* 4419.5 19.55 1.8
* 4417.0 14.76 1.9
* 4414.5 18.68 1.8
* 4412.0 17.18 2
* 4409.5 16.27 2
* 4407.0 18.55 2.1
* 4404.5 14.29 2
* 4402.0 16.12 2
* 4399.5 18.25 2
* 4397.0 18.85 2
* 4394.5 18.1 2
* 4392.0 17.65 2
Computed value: 1.66 angstrom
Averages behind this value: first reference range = 17.7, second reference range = 17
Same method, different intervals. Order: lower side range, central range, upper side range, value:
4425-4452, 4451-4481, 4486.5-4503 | 0.6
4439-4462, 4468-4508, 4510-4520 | 0.1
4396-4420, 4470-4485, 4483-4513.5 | 0.3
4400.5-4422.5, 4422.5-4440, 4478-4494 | 0.2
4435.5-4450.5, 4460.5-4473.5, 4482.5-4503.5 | 0.1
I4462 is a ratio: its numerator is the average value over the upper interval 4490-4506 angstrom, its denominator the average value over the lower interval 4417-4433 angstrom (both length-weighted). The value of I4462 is 0.9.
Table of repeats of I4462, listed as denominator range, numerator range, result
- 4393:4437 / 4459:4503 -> 0.98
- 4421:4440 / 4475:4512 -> 0.99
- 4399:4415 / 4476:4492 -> 1.05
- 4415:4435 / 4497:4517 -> 0.98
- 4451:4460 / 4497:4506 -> 1.05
